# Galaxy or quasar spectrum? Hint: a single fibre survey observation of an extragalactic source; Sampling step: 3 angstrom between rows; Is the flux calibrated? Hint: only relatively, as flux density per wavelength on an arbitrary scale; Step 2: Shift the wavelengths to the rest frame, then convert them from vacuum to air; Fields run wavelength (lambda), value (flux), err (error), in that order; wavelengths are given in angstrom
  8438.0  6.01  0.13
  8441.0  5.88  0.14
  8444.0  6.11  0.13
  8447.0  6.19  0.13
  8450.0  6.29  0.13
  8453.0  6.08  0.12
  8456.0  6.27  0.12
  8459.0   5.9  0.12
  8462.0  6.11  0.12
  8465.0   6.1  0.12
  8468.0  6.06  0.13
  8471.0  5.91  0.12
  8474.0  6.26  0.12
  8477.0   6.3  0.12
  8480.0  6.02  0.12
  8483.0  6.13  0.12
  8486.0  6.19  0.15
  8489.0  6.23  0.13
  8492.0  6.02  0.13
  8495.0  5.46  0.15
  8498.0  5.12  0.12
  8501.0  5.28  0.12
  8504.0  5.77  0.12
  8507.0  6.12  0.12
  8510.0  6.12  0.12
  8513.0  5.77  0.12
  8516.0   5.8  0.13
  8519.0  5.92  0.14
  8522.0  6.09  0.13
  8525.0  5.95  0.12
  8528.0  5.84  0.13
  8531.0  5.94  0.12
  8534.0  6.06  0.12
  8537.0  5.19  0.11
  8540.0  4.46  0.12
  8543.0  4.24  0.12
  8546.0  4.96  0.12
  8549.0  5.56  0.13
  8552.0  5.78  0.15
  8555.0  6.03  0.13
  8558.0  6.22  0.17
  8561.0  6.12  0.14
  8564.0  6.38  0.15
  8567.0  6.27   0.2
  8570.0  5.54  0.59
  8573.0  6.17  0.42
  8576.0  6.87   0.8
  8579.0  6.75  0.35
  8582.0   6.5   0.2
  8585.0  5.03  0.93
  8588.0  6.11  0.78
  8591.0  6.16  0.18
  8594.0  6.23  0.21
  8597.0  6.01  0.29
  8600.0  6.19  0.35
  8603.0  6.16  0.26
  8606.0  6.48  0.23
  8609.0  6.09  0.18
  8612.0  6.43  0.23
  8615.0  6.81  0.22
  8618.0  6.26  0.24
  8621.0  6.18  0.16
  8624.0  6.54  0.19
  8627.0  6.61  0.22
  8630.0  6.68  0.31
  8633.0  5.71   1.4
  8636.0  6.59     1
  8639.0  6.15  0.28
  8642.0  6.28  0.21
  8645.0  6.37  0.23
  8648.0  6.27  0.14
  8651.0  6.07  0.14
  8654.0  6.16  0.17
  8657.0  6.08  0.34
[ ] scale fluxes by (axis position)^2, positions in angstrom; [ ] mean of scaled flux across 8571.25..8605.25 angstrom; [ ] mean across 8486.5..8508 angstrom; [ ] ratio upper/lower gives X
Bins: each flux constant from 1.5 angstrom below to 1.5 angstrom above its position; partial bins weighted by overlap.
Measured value 1.11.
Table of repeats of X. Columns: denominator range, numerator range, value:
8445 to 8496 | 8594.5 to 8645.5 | 1.07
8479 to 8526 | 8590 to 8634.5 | 1.10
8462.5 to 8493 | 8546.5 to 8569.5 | 1.00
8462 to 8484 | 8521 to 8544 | 0.91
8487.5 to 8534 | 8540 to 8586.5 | 1.01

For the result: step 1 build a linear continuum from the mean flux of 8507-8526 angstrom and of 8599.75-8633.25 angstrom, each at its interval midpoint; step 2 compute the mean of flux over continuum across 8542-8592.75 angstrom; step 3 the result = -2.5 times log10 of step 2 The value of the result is 0.04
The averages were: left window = 5.96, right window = 6.37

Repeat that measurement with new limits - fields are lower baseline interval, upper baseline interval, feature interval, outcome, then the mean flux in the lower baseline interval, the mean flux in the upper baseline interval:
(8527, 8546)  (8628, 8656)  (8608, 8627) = -0.07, 5.25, 6.26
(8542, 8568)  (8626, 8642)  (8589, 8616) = -0.03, 5.75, 6.33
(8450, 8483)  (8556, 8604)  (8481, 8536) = 0.05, 6.11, 6.17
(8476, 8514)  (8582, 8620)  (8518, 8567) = 0.06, 5.88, 6.18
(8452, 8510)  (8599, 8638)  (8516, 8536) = 0.03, 5.97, 6.36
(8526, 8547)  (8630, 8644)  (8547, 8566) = -0.10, 5.26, 6.24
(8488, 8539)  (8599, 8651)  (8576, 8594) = -0.01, 5.79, 6.33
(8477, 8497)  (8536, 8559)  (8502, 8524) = -0.04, 6.01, 5.29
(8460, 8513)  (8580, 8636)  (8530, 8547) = 0.18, 5.95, 6.25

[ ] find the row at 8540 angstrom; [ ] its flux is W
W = 4.46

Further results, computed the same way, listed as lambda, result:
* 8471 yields 5.91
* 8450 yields 6.29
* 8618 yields 6.26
